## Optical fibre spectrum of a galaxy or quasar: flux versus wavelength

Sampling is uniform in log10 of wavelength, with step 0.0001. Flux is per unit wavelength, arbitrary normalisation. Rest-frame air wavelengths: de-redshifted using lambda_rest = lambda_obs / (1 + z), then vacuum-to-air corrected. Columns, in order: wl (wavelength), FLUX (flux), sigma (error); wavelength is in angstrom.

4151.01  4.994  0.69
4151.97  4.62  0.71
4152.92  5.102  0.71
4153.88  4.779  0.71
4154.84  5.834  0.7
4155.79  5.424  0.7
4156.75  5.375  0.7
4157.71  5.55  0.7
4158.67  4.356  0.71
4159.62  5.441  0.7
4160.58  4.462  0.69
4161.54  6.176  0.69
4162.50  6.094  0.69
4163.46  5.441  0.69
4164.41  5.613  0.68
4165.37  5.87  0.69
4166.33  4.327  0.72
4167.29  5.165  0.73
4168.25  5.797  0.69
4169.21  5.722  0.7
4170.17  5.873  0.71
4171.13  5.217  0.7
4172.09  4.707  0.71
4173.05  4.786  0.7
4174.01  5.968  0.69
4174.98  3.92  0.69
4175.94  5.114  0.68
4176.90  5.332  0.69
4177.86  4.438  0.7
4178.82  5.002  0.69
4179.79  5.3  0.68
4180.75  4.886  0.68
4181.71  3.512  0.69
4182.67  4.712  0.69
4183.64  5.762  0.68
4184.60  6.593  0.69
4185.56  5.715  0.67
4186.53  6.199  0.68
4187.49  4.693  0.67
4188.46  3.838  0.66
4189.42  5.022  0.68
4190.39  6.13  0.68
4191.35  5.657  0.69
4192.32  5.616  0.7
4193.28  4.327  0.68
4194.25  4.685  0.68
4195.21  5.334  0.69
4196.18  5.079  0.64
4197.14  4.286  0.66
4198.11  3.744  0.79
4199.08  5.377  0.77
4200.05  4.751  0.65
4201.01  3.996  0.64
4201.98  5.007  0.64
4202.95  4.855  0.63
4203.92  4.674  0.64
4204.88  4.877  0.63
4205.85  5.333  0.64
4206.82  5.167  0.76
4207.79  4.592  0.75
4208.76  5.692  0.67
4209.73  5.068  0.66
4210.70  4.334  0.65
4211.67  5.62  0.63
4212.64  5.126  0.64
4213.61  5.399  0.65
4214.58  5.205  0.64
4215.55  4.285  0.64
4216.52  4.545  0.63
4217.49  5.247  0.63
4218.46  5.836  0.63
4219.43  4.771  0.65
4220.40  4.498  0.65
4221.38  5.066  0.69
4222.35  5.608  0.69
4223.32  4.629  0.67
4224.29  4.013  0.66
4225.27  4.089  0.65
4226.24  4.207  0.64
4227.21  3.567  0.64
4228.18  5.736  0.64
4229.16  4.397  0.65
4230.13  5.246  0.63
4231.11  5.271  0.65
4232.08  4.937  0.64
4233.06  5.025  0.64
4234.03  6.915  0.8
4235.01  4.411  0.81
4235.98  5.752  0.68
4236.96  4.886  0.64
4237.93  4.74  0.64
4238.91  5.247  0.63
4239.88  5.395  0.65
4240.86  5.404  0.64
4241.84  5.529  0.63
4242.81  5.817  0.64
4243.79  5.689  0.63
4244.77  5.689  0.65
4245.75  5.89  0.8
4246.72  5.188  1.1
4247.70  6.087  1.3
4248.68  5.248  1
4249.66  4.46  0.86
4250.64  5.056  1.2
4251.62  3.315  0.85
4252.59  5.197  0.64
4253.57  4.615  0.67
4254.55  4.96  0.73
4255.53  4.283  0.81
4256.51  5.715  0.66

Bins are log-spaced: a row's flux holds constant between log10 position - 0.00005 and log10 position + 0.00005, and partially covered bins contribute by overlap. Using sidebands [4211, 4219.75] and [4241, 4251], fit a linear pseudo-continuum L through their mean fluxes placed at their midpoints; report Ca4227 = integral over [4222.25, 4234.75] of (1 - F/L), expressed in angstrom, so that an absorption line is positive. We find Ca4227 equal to 0.9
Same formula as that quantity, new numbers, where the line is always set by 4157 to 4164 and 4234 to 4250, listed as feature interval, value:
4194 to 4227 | 3.3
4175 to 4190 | 0.9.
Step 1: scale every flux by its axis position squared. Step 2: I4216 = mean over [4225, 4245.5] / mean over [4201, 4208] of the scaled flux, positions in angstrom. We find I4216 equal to 1.07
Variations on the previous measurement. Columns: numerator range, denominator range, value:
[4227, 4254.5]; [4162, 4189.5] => 1.03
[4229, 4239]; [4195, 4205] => 1.12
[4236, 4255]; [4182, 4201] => 1.05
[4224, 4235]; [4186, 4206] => 1.00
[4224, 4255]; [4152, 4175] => 0.99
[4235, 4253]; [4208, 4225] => 1.07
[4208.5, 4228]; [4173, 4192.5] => 0.96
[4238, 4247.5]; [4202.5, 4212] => 1.12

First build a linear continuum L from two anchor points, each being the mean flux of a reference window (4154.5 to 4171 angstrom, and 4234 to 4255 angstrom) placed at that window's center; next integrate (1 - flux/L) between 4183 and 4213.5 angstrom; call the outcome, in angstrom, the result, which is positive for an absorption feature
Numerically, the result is 1.5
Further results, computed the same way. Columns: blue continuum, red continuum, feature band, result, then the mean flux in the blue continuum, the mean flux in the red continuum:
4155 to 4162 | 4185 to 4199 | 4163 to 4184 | 0.3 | 5.28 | 5.04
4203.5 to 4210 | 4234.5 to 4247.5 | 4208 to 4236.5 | 1.2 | 5.06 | 5.38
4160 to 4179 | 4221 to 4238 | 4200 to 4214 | 0.2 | 5.26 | 4.92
